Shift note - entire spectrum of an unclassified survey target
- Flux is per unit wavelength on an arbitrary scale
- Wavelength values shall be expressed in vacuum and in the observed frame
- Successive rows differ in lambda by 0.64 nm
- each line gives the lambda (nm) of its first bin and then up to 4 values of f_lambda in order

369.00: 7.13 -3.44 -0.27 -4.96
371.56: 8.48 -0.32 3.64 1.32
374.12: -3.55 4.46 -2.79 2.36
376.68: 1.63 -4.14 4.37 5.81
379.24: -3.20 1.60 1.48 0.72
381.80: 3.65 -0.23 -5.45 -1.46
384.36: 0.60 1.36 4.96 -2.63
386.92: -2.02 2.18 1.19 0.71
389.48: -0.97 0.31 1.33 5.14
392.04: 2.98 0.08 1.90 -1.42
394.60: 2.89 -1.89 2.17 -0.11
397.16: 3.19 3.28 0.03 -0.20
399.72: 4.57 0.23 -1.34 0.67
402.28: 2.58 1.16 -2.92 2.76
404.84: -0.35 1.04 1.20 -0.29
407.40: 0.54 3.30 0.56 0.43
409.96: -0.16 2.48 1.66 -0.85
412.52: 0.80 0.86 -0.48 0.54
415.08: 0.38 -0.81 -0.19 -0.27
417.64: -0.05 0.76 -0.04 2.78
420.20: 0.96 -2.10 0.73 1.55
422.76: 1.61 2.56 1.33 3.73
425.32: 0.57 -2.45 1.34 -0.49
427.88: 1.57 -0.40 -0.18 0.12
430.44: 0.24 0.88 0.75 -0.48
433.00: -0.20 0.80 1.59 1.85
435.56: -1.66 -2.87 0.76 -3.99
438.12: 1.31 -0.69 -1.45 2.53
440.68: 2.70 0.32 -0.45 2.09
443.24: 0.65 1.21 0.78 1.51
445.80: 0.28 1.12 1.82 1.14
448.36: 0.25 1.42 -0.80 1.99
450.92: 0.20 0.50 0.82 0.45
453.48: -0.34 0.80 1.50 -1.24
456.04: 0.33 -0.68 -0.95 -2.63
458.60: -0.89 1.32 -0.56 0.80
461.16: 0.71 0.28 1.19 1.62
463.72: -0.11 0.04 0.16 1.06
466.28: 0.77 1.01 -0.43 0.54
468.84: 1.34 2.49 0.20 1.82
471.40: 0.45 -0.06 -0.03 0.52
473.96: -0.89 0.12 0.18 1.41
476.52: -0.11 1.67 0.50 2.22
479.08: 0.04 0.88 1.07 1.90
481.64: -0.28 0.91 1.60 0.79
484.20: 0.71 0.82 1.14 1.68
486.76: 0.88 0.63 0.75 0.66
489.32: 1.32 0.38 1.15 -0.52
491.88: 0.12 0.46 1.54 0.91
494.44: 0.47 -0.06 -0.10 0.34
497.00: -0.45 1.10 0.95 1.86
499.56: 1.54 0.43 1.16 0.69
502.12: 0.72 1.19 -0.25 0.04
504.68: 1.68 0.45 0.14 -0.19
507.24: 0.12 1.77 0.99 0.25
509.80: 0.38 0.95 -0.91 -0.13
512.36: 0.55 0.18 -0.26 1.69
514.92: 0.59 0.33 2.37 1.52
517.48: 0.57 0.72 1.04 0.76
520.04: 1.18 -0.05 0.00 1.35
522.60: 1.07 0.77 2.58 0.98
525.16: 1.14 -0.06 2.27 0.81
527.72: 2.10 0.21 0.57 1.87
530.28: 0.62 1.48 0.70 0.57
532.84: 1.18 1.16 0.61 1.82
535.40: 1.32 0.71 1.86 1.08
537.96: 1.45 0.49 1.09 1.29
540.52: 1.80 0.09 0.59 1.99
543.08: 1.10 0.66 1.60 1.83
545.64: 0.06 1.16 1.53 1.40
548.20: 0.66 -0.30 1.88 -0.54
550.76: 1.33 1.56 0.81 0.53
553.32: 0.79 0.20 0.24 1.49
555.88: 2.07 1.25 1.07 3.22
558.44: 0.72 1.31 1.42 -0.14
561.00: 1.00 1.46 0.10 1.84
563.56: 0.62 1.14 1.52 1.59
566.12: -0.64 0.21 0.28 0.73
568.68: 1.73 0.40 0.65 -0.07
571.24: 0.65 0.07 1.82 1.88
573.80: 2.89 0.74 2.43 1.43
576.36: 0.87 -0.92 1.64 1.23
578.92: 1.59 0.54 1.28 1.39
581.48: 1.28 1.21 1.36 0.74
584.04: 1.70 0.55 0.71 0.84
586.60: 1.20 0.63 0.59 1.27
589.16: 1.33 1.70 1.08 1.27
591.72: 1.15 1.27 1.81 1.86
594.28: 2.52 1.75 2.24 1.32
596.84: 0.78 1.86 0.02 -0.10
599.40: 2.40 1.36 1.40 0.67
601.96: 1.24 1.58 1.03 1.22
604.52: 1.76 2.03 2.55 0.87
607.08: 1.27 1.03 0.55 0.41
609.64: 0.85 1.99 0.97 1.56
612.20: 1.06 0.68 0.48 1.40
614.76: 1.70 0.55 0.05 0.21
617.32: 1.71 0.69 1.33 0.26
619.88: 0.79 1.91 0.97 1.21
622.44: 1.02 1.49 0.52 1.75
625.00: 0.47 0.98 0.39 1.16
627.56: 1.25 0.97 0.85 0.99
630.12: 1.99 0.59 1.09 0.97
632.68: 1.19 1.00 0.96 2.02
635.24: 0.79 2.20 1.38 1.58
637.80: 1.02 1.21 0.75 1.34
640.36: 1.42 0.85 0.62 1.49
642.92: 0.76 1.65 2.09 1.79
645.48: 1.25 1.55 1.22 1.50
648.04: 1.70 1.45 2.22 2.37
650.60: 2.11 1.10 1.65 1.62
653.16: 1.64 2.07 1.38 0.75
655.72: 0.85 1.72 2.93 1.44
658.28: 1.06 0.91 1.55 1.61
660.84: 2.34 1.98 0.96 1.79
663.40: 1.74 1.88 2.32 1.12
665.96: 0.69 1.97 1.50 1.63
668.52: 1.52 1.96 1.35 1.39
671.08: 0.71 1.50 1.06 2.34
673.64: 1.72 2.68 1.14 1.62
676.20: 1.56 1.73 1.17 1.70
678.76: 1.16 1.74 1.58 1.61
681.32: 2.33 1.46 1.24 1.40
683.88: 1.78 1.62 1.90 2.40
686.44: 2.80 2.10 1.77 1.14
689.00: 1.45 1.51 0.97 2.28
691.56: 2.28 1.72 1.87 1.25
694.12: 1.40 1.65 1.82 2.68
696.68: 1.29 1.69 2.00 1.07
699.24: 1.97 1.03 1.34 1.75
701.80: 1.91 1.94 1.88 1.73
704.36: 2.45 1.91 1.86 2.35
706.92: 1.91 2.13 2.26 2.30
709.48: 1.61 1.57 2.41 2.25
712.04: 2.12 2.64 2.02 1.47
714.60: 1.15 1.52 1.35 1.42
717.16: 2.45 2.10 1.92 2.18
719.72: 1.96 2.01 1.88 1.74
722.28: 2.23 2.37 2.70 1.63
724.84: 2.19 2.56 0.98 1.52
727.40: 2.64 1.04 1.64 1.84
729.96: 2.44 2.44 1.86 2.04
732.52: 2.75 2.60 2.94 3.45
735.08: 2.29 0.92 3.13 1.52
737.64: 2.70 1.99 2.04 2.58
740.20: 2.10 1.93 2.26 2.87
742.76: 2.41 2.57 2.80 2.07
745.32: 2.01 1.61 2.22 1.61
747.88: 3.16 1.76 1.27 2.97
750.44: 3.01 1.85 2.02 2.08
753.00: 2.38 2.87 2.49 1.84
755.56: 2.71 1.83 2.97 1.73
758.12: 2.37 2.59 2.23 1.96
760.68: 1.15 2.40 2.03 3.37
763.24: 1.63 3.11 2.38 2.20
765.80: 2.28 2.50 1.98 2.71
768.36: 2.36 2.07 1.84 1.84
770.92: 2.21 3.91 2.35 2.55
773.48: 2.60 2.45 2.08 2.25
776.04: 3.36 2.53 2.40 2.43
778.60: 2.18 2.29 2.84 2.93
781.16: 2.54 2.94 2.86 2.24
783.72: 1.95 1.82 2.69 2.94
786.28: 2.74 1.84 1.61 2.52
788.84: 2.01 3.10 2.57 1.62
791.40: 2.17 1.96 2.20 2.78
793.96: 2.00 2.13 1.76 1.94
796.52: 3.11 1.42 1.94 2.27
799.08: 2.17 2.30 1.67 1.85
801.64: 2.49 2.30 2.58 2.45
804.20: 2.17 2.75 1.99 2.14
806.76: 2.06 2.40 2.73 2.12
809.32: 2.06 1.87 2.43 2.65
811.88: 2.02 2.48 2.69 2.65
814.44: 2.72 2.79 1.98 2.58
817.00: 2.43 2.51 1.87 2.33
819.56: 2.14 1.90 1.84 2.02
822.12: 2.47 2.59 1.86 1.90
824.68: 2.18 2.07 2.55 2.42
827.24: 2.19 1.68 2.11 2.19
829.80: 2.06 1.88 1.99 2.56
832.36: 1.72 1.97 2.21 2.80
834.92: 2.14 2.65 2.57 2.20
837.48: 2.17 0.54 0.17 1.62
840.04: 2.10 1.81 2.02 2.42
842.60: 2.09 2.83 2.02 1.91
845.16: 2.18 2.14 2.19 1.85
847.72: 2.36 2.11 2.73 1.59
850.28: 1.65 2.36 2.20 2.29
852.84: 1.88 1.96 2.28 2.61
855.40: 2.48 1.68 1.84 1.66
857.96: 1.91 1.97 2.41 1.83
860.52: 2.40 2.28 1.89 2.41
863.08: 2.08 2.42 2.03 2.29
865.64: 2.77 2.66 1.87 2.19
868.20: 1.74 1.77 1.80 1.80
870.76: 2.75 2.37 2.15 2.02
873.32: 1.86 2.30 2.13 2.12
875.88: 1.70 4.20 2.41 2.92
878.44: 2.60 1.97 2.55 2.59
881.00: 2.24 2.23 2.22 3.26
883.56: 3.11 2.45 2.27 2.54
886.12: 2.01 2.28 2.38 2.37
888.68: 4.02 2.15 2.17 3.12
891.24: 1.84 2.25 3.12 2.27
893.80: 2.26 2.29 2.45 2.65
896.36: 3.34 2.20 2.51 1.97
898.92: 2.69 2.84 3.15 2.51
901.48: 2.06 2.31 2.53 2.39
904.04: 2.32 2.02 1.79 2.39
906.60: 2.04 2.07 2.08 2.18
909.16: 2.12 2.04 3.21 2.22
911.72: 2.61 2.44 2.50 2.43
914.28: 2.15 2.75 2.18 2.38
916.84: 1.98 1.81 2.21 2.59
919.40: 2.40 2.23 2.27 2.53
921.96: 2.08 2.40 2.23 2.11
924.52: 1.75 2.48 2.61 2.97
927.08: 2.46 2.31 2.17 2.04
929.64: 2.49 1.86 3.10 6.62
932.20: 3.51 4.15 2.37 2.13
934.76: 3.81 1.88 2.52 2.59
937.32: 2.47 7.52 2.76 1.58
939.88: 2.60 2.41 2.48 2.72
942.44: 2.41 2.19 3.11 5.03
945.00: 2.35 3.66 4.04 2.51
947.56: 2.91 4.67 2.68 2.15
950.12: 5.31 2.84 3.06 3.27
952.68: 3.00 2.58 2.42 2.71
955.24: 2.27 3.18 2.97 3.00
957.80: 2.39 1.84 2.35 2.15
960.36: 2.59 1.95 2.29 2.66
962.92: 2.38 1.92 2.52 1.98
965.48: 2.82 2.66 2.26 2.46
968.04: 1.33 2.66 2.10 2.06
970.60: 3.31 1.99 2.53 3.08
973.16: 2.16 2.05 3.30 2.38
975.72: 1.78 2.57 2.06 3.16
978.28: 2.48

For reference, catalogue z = 0.625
